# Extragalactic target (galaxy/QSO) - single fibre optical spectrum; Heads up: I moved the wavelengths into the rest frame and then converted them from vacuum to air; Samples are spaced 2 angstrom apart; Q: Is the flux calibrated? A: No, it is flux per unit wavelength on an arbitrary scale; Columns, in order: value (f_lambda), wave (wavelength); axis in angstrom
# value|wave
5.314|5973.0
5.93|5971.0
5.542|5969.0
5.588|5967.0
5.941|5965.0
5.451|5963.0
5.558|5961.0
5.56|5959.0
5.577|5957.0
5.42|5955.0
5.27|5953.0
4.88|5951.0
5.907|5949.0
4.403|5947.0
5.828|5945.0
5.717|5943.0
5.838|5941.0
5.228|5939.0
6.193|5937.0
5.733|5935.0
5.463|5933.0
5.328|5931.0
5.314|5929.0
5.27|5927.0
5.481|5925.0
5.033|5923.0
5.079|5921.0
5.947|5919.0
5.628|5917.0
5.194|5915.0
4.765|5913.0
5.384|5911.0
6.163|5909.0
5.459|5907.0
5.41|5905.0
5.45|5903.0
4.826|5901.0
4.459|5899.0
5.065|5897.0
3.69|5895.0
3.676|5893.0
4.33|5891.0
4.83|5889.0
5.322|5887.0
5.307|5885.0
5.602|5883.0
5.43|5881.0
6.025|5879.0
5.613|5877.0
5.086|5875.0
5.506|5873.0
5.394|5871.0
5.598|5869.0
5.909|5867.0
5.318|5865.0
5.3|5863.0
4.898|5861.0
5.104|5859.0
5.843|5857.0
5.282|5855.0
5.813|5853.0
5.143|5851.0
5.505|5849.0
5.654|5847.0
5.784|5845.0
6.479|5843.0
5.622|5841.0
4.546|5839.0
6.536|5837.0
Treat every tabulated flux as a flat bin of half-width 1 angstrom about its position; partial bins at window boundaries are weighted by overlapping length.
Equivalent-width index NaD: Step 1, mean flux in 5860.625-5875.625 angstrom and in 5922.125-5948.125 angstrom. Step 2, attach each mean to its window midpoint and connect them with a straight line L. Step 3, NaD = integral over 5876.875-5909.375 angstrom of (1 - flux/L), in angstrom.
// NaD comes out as 2.1 angstrom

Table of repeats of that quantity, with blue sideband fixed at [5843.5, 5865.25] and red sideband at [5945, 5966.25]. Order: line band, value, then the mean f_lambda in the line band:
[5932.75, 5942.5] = -0.5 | 5.71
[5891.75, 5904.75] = 2.1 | 4.57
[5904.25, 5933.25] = 0.2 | 5.39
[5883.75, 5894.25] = 1.4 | 4.69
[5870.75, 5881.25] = -0.2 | 5.52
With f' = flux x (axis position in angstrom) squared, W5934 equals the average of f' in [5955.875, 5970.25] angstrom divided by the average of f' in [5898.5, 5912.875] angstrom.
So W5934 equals 1.08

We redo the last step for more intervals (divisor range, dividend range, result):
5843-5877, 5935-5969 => 1.04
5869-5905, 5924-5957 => 1.10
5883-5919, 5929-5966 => 1.11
